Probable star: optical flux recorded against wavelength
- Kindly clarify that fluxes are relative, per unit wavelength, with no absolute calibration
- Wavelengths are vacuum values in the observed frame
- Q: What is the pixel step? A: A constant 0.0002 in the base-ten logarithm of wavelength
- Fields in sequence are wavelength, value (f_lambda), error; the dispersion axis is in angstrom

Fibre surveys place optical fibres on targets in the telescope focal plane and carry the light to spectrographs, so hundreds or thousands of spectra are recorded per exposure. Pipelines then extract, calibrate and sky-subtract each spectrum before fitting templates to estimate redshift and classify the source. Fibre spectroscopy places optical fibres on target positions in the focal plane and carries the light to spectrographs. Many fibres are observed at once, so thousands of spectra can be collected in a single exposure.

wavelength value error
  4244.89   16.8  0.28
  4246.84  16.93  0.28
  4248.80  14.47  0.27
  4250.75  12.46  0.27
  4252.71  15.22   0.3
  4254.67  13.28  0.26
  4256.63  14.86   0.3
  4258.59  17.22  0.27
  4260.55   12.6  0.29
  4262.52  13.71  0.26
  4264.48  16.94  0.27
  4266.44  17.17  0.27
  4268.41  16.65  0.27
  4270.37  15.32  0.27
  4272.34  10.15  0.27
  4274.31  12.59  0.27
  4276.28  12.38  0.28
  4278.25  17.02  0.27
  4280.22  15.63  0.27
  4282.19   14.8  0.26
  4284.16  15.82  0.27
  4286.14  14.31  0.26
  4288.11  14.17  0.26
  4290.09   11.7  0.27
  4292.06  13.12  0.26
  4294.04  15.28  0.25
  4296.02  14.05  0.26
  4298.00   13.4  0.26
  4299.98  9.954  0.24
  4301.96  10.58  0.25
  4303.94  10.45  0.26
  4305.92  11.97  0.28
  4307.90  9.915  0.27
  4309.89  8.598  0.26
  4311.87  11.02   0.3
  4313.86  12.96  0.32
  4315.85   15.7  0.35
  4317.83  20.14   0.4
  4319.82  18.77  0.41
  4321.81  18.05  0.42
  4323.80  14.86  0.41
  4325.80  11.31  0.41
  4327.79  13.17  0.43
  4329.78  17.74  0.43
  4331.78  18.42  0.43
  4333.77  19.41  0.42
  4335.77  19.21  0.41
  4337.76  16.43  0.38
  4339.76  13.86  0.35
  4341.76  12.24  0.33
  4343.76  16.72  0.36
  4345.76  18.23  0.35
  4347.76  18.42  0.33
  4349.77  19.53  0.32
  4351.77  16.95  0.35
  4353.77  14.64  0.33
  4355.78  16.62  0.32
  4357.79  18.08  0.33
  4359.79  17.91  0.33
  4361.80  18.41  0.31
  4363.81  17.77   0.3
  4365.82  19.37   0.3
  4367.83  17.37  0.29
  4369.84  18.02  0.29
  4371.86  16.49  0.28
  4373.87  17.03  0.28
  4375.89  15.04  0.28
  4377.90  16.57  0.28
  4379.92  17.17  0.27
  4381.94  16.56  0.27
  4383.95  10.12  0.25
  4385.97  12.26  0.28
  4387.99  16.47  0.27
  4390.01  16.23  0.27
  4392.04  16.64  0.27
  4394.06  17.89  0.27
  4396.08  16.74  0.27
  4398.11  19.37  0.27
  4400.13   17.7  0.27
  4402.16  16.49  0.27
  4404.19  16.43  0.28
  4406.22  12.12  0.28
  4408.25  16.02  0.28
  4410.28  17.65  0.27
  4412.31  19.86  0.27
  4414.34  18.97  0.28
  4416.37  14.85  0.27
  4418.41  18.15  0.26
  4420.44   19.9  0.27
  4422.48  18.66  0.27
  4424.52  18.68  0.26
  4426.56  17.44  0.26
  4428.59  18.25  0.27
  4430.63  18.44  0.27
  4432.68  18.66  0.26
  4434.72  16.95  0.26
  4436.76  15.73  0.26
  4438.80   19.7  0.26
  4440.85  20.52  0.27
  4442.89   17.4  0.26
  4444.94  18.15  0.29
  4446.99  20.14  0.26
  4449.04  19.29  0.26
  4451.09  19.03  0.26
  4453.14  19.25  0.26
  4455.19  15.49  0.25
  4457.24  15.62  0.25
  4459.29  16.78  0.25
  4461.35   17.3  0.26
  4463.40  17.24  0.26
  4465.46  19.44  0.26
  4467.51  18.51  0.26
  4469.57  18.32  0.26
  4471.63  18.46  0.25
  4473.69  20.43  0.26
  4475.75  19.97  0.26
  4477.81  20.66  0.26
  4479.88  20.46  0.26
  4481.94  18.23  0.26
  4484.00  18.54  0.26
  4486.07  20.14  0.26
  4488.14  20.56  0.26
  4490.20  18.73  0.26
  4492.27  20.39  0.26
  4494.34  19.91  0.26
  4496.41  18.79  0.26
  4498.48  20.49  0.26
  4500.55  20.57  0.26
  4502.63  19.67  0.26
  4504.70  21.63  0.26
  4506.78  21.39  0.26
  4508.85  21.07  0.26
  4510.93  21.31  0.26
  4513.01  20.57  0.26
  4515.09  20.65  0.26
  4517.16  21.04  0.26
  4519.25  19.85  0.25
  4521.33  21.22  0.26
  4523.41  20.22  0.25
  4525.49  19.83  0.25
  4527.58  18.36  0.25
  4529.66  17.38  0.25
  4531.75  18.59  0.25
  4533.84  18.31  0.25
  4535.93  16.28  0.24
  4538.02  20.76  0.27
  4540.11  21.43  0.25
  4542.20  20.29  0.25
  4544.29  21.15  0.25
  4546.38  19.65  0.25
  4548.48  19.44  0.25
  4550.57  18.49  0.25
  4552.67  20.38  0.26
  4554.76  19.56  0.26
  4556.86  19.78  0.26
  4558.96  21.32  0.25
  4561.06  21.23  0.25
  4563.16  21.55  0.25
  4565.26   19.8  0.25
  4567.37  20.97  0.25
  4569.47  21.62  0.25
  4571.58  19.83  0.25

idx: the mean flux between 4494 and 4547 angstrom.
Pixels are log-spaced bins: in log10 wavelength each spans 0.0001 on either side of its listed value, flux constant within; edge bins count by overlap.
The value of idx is 20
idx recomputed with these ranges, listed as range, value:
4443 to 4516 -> 19.3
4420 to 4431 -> 18.5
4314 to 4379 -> 16.9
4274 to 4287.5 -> 14.7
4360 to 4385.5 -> 16.6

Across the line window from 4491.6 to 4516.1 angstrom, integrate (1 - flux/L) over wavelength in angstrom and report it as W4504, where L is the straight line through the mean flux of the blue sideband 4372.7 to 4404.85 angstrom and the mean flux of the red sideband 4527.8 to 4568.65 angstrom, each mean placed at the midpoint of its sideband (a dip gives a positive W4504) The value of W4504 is -2.3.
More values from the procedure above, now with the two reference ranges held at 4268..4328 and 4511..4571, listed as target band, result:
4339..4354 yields -1.5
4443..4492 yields -1.7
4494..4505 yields -0.7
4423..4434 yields -0.8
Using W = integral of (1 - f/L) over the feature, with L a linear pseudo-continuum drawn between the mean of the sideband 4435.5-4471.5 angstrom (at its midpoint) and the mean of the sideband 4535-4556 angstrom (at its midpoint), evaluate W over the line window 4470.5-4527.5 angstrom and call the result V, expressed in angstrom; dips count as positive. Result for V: -3.65 angstrom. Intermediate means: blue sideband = 18.1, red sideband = 19.8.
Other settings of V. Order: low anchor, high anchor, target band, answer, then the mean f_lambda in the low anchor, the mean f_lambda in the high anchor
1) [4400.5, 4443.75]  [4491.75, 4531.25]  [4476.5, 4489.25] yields -0.2 angstrom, 17.7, 20.2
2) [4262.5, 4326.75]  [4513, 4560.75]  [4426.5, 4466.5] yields -1.1 angstrom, 13.9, 19.8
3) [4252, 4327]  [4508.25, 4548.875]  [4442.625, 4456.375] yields -0.4 angstrom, 14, 19.9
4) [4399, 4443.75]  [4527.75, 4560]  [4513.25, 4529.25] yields -0.8 angstrom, 17.7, 19.5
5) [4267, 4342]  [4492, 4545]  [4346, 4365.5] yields -2.5 angstrom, 14.3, 20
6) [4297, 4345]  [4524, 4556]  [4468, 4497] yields -2.4 angstrom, 14.4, 19.3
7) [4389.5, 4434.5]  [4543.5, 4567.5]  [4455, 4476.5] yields 0.6 angstrom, 17.5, 20.2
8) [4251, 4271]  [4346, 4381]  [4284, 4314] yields 7.1 angstrom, 15.2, 17.4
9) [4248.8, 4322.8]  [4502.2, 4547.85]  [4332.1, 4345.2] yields -1.0 angstrom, 14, 20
